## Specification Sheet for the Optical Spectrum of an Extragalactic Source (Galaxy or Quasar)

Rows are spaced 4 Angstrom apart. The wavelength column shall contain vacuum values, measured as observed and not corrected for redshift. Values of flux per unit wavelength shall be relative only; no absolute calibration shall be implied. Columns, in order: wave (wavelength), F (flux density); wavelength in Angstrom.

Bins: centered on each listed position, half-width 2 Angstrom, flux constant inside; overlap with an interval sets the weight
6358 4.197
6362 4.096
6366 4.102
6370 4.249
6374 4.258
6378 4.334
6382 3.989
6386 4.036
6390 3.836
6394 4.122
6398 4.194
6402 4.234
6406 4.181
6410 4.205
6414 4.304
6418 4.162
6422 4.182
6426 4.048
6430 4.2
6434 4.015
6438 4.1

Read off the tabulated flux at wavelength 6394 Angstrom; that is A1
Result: 4.122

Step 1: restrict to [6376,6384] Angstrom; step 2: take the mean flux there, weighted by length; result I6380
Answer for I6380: 4.16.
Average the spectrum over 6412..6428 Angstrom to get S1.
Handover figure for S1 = 4.17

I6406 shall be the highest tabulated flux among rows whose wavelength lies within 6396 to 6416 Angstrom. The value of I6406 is 4.304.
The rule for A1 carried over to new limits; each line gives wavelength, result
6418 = 4.162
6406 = 4.181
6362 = 4.096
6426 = 4.048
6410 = 4.205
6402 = 4.234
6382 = 3.989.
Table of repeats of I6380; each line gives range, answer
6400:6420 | 4.22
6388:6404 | 4.1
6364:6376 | 4.2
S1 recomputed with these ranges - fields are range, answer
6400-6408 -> 4.21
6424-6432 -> 4.12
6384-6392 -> 3.94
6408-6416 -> 4.25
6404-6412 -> 4.19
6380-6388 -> 4.01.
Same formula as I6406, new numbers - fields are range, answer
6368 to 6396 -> 4.334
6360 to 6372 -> 4.249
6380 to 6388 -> 4.036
